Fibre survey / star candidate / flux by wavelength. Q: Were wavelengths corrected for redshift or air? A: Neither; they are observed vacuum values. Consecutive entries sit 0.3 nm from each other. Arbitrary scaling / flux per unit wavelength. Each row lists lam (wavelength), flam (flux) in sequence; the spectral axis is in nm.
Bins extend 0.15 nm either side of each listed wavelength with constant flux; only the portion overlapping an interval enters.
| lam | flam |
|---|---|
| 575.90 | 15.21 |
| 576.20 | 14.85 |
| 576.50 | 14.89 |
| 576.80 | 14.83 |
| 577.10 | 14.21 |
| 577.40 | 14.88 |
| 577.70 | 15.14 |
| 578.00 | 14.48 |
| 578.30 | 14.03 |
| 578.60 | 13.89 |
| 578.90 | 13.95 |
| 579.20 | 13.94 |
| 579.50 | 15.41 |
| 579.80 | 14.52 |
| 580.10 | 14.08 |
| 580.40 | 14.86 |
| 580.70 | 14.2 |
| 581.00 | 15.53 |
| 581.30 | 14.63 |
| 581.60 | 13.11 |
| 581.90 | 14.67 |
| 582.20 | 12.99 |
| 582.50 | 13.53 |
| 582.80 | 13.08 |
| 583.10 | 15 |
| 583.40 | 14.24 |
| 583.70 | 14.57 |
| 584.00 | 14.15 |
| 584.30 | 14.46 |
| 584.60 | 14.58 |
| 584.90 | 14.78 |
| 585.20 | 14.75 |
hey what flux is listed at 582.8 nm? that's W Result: 13.08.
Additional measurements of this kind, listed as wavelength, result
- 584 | 14.15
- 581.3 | 14.63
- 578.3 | 14.03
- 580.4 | 14.86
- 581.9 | 14.67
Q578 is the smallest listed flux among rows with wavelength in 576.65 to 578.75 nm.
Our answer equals 13.89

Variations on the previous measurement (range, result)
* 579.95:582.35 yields 12.99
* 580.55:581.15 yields 14.2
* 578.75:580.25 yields 13.94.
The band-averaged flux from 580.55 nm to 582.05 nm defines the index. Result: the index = 14.4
